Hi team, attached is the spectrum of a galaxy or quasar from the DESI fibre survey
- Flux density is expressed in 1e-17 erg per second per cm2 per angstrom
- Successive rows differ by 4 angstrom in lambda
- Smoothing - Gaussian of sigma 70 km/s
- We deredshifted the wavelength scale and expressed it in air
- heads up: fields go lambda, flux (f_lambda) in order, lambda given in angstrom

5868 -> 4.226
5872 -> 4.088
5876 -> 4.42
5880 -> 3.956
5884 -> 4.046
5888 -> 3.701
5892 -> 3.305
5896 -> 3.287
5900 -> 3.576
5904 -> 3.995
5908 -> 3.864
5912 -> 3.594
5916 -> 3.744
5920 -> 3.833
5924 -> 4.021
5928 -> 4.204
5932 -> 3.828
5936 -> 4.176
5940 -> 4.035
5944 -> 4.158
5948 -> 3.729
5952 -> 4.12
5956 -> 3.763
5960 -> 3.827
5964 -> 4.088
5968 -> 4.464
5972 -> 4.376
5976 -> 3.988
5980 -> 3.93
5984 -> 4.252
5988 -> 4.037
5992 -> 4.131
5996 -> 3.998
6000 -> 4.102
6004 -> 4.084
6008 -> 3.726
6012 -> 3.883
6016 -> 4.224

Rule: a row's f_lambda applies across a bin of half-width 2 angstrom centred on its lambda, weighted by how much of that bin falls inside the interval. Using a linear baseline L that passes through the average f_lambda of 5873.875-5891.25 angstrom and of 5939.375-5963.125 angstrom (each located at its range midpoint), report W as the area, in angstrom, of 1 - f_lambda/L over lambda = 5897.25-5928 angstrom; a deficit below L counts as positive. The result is 1.12 angstrom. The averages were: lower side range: 3.98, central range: 3.82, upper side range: 3.94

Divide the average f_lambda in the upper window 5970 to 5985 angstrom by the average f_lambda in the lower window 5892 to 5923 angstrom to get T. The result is 1.12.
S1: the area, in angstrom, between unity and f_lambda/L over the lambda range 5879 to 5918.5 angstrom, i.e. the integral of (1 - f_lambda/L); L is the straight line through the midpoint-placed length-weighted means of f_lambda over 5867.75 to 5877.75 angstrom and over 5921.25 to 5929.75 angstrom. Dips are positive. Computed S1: 4.4 angstrom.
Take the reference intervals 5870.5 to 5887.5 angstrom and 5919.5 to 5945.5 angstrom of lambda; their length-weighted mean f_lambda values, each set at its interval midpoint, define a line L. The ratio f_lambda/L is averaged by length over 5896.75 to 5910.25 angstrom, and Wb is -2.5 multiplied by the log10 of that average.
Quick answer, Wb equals 0.09 mag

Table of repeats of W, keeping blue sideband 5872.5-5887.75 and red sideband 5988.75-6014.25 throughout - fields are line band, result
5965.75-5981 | -0.7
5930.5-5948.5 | 0.1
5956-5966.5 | 0.2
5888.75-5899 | 1.8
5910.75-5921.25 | 0.9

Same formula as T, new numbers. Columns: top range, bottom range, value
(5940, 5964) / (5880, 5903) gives 1.09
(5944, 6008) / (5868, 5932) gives 1.05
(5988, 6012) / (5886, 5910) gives 1.10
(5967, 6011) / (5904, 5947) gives 1.04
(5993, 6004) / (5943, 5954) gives 1.02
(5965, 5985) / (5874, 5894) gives 1.08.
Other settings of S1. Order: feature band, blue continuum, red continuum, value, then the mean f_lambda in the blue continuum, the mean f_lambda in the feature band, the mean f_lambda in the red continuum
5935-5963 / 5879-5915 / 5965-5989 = 0.26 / 3.7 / 3.97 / 4.18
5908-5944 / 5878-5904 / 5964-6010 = -1.03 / 3.67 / 3.94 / 4.1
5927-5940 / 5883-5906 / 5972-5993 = -0.73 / 3.63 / 4.05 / 4.09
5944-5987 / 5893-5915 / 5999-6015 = -2.52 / 3.65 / 4.06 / 3.96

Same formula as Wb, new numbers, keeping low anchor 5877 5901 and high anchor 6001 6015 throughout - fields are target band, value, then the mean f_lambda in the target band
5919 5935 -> -0.06 mag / 3.99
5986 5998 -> -0.04 mag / 4.06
